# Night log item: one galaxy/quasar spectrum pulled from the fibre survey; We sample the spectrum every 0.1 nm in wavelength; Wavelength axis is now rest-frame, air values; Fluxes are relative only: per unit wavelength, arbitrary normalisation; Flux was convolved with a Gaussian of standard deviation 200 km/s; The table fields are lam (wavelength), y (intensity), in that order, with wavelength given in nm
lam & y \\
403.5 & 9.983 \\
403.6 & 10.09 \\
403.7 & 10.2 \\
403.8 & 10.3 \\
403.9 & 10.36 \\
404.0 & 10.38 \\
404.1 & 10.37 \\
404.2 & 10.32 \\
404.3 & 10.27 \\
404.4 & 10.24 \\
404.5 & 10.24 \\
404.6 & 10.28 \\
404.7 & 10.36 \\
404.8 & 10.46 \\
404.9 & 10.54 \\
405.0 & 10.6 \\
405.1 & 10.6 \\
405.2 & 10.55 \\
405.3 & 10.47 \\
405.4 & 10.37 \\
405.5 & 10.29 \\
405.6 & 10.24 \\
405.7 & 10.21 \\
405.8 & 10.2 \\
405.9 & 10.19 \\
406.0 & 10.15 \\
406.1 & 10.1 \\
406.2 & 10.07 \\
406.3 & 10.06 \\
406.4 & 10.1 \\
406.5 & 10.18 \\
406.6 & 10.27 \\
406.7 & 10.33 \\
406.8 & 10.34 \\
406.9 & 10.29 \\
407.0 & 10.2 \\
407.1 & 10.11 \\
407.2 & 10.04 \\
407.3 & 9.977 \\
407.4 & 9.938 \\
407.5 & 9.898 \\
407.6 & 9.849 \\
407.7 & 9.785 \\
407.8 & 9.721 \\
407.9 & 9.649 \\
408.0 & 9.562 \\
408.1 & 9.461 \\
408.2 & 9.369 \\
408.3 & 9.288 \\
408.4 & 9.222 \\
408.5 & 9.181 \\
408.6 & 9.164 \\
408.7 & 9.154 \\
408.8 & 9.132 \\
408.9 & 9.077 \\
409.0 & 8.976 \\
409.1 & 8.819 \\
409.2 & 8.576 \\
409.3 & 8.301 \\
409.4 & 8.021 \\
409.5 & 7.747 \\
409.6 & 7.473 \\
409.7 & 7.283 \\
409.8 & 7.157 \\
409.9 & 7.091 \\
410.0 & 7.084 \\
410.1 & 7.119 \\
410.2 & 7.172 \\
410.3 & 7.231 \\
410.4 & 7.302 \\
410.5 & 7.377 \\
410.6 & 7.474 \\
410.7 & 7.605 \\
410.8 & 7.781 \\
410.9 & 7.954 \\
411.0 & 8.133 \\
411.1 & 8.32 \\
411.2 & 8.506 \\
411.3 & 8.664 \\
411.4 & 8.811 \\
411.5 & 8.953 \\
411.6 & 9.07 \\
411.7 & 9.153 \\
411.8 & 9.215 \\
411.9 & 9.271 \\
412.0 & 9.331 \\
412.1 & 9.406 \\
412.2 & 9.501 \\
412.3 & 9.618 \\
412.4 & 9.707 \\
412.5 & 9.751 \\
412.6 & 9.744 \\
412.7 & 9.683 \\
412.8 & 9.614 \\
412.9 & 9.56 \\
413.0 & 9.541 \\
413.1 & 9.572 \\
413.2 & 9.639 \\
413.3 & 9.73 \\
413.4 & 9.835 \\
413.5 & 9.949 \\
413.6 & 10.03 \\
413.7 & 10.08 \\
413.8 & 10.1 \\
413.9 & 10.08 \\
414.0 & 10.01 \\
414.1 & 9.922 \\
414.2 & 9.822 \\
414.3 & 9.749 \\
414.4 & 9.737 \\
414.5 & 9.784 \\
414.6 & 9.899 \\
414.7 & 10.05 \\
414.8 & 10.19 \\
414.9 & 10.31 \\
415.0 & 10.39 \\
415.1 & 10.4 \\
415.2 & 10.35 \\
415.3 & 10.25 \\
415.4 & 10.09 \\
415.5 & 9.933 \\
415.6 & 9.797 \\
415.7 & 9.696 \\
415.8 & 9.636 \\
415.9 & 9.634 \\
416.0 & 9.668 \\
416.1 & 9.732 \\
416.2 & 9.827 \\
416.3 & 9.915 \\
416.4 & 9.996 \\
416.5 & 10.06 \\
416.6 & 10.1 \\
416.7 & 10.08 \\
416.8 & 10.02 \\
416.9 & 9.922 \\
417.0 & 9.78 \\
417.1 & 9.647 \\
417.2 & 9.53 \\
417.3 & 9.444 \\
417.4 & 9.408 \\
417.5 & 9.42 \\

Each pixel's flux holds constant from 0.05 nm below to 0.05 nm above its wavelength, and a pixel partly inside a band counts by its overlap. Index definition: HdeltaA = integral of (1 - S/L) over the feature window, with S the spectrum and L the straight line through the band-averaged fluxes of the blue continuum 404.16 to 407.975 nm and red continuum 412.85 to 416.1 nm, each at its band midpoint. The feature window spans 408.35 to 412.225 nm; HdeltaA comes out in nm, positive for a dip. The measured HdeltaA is 0.67 nm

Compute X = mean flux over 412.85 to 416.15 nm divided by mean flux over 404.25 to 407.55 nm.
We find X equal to 0.97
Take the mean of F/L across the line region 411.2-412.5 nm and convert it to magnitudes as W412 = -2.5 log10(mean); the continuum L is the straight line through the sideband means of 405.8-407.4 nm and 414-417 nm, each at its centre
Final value 0.09 mag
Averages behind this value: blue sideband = 10.2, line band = 9.22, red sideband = 9.96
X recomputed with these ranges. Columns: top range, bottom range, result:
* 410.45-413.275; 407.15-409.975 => 1.00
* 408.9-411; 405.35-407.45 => 0.76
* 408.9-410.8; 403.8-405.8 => 0.74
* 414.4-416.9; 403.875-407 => 0.97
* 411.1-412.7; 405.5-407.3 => 0.91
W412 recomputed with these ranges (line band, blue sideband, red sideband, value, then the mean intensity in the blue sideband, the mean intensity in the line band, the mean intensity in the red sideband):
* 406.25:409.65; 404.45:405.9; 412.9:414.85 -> 0.085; 10.4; 9.45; 9.87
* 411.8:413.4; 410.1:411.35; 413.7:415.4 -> -0.081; 7.77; 9.57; 10.1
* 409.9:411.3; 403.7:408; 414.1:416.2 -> 0.301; 10.2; 7.64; 9.95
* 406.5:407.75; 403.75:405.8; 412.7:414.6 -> 0.014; 10.4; 10.1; 9.82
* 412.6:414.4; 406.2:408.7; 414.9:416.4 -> 0.012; 9.82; 9.81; 9.96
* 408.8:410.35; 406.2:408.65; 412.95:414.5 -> 0.245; 9.84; 7.85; 9.85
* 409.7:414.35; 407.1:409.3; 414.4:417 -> 0.094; 9.41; 8.9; 9.98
